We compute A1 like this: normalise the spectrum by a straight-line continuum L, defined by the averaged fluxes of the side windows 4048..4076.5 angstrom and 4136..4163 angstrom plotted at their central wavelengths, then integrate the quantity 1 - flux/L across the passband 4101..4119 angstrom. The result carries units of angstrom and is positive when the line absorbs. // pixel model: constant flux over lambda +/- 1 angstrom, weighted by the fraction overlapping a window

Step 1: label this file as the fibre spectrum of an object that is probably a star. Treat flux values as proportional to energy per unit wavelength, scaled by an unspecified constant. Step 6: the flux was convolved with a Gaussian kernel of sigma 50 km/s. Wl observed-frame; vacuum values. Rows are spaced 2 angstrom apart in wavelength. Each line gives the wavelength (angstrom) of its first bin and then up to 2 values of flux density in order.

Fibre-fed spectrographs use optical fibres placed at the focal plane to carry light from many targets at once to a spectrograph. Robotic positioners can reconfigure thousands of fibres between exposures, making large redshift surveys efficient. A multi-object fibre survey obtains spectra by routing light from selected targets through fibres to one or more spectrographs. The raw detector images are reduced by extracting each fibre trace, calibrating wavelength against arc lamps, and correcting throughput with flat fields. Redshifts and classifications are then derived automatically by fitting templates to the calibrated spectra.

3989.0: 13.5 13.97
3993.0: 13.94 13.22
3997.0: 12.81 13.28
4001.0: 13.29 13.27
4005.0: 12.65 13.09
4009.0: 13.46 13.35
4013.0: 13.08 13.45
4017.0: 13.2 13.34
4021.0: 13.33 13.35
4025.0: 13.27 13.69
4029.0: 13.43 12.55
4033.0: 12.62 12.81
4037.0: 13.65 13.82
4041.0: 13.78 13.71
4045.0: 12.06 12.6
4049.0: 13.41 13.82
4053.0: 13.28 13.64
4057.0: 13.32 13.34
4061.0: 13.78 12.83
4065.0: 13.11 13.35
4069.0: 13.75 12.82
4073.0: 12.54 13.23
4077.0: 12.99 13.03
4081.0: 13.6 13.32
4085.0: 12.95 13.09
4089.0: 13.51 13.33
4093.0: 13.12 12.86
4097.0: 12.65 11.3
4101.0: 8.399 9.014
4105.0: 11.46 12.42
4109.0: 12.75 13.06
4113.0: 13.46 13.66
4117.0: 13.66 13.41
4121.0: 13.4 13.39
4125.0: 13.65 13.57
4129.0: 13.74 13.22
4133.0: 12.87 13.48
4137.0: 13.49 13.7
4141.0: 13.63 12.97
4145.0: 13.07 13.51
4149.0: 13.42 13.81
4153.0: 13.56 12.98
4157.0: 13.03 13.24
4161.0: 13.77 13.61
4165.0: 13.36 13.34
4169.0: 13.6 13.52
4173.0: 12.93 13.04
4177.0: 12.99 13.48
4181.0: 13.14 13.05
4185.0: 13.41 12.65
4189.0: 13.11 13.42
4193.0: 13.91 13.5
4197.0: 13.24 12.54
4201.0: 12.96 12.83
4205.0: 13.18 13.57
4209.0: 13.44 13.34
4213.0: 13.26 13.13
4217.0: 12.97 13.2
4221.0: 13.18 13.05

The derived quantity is 1.5 angstrom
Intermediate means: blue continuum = 13.3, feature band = 12.3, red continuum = 13.4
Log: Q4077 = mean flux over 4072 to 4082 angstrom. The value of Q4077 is 13.1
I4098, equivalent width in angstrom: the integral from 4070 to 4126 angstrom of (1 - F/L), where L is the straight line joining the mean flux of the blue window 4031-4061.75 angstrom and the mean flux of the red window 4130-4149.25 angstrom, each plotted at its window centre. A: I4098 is 2.5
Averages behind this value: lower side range 13.3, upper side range 13.3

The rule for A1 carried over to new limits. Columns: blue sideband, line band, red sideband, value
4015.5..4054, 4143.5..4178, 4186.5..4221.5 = -0.3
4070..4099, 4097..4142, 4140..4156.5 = 1.5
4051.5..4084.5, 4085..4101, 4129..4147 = 0.9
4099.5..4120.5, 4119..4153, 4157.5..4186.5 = -2.2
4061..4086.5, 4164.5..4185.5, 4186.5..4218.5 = -0.1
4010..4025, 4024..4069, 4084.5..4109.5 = -1.6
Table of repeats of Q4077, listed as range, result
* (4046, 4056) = 13.3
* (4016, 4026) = 13.3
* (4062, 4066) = 13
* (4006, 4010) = 13.3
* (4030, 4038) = 12.9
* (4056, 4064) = 13.3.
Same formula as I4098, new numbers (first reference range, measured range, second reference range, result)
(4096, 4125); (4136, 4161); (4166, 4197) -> -1.1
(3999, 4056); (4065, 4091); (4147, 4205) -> 0.1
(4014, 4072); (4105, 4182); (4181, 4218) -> -0.5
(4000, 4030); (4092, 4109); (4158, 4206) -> 2.3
